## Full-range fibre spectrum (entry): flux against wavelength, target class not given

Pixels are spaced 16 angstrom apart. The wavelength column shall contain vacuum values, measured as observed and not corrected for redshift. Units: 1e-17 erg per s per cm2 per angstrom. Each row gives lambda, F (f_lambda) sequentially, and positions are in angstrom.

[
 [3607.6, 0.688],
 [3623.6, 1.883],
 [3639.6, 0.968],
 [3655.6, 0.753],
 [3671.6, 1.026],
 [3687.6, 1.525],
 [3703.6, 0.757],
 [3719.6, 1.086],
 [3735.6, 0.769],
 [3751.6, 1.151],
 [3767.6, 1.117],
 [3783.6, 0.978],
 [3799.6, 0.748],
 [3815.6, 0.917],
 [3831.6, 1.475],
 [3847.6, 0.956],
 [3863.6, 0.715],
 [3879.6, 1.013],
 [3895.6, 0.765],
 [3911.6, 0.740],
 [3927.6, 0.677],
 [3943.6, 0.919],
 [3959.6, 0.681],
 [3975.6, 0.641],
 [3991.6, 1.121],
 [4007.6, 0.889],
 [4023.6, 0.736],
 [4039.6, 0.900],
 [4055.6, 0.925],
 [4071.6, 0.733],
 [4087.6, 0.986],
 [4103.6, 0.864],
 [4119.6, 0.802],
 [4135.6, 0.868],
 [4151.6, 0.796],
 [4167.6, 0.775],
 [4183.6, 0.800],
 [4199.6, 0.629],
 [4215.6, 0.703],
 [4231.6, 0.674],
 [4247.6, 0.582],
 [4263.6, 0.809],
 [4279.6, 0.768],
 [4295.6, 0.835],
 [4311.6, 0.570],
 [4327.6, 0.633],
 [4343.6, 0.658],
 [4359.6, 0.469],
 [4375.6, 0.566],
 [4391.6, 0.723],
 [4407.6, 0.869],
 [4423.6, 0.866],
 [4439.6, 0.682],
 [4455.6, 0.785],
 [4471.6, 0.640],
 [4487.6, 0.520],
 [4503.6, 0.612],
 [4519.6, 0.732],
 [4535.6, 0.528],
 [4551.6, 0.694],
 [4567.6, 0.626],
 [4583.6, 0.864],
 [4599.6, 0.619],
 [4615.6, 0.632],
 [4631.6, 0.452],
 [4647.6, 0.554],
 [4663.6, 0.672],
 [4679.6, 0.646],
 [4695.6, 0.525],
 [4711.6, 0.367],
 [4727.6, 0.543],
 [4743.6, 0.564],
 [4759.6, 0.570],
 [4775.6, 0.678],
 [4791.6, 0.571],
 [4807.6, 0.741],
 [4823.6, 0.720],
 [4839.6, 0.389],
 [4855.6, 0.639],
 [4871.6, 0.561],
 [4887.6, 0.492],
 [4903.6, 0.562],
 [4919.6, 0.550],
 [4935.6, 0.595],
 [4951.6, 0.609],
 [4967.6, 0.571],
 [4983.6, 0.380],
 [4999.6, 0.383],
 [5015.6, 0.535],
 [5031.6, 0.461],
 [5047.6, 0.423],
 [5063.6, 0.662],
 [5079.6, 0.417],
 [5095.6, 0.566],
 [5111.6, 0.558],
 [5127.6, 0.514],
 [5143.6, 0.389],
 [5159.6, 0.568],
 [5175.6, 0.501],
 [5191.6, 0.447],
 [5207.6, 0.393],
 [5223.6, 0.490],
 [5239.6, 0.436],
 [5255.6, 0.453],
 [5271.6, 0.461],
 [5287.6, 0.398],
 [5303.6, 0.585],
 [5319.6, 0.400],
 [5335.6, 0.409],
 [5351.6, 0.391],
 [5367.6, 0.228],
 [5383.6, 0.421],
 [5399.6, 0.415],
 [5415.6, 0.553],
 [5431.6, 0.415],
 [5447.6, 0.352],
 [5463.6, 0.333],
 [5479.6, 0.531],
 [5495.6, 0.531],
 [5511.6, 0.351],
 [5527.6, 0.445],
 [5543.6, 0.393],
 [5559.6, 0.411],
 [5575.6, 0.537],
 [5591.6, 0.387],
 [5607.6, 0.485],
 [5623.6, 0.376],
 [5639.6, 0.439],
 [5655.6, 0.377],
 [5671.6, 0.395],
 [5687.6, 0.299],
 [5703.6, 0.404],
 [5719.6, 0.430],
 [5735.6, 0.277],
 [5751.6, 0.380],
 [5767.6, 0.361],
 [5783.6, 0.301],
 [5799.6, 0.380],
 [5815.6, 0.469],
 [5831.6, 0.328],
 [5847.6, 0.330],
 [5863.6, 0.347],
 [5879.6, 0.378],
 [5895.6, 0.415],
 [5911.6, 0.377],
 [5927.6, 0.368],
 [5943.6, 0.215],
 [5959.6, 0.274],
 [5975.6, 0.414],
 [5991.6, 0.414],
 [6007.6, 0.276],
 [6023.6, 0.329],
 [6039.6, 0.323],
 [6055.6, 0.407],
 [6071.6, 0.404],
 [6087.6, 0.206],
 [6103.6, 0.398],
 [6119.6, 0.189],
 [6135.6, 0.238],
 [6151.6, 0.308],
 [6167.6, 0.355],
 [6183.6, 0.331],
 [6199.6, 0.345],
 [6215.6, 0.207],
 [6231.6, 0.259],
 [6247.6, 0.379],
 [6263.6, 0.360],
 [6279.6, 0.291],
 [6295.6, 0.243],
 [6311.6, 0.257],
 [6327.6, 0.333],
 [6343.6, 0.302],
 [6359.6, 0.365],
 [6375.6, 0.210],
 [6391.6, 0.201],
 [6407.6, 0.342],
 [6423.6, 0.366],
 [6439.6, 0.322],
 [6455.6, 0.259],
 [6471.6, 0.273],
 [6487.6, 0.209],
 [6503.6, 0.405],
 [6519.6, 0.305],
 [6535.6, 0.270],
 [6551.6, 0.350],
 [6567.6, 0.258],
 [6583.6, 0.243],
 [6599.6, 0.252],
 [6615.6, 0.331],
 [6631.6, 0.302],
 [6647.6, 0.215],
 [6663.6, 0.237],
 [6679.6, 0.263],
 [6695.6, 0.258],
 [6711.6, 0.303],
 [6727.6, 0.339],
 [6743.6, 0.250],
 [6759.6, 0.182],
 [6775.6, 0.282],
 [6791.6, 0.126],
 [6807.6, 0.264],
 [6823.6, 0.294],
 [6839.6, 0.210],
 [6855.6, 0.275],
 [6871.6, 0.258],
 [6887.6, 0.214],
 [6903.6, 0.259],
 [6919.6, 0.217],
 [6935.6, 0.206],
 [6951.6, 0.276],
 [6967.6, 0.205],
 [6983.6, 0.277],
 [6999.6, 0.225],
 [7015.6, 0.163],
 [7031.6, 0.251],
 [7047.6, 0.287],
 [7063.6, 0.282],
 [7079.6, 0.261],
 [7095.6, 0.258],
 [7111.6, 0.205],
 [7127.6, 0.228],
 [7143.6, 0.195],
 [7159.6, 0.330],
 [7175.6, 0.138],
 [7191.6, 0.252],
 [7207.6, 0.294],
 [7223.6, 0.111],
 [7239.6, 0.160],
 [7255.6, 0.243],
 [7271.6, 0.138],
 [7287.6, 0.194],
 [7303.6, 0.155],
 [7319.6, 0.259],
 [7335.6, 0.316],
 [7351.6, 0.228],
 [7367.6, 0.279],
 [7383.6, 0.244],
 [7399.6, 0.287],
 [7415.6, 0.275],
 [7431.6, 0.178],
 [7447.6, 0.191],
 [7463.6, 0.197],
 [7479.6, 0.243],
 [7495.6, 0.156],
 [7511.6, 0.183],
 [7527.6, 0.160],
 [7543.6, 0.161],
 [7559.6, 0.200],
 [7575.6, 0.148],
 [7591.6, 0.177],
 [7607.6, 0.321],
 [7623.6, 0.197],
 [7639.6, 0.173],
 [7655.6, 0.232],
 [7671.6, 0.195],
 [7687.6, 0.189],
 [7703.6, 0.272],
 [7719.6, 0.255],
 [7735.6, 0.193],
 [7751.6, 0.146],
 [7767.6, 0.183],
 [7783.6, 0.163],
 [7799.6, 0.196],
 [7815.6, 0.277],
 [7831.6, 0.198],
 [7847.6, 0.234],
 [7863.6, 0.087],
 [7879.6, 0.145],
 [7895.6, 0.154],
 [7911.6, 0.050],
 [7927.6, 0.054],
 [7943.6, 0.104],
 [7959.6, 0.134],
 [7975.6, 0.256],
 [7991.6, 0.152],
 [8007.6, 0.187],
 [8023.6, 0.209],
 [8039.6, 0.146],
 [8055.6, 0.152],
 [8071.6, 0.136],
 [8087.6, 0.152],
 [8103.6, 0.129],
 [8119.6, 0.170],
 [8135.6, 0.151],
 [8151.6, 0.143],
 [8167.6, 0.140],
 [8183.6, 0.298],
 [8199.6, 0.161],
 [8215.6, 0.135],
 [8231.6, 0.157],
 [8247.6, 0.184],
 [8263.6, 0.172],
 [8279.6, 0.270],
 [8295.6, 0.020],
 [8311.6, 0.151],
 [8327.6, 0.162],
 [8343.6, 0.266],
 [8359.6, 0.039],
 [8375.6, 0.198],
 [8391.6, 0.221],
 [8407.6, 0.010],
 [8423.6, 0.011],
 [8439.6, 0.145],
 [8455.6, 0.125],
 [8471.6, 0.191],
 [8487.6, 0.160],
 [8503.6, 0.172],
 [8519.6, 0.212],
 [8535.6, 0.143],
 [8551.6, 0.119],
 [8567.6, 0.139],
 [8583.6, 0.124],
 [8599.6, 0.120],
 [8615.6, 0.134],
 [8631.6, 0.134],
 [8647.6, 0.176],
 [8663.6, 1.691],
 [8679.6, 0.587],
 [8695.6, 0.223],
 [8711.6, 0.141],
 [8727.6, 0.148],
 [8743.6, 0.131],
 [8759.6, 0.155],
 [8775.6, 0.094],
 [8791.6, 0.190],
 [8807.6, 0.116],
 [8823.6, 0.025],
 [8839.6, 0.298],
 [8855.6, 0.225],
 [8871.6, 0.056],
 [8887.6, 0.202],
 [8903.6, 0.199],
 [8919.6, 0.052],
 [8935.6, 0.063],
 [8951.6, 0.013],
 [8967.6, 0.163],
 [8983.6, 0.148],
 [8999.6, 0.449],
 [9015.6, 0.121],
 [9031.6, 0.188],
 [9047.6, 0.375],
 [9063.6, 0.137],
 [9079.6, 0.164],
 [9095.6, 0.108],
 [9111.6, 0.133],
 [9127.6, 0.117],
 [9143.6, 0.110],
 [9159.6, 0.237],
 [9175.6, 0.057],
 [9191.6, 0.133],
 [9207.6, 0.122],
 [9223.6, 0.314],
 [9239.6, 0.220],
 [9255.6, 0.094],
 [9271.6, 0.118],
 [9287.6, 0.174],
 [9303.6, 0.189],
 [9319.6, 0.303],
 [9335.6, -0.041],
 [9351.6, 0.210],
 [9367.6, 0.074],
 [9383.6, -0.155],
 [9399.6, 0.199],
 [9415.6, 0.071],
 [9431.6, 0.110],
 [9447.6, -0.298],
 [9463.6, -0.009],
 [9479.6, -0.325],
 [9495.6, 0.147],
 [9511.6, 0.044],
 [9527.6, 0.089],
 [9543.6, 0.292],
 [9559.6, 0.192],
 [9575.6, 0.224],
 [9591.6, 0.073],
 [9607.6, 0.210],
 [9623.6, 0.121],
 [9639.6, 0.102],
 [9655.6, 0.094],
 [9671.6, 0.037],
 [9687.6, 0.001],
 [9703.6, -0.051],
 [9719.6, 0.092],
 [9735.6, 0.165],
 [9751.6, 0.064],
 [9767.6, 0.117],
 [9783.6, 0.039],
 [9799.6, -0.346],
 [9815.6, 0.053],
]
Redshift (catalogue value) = 1.32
